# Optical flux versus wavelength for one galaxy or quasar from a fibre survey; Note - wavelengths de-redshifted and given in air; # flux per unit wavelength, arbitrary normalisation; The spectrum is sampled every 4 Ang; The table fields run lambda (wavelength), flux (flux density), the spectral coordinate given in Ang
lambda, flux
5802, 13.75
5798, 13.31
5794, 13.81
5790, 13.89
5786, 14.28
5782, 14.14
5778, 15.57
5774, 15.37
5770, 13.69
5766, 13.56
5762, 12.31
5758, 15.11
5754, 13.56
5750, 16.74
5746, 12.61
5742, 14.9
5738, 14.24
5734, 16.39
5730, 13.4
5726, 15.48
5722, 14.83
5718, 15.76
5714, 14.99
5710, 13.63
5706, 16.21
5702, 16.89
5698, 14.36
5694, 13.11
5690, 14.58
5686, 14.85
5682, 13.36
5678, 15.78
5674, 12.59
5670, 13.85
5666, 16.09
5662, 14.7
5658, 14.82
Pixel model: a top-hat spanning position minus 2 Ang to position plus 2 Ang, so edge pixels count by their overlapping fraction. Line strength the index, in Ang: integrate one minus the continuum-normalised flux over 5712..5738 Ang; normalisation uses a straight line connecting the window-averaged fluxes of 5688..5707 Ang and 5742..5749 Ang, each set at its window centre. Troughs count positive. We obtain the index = -1.35 Ang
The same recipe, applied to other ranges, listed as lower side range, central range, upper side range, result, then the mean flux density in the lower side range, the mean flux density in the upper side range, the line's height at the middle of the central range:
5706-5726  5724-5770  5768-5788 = 1.4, 15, 14.6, 14.8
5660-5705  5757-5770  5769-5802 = 0.7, 14.6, 14.2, 14.3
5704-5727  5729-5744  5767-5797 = 0.1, 15.1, 14.3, 14.9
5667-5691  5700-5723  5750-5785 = -1.9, 14.2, 14.3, 14.3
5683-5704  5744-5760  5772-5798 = 0.0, 14.7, 14.4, 14.5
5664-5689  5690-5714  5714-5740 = -0.2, 14.4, 15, 14.7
